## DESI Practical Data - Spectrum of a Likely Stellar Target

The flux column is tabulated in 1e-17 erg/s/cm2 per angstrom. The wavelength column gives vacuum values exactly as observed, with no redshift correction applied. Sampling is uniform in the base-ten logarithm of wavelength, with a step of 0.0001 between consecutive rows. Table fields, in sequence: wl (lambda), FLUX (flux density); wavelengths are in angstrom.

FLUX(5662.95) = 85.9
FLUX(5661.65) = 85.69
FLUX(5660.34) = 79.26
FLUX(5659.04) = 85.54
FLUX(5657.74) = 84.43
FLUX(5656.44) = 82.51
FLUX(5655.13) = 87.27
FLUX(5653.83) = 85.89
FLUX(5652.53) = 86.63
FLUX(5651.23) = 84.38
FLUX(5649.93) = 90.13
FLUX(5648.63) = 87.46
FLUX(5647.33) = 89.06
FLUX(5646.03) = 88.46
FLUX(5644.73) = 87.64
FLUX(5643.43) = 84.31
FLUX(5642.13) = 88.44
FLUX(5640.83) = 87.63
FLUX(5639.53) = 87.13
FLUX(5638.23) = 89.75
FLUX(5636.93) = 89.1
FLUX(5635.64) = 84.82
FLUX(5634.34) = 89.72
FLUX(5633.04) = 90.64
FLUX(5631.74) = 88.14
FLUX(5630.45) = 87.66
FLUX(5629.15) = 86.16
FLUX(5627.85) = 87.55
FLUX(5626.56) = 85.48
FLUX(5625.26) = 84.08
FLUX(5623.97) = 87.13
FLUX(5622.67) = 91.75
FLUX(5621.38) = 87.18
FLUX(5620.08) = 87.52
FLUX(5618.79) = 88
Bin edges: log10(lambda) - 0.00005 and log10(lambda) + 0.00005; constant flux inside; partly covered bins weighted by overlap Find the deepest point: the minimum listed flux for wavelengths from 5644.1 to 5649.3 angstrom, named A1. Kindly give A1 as 87.46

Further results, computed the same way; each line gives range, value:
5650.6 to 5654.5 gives 84.38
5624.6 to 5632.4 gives 84.08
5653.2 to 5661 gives 79.26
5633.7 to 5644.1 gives 84.31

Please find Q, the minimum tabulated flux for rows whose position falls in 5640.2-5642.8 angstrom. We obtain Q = 87.63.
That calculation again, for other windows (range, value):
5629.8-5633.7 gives 87.66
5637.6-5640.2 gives 87.13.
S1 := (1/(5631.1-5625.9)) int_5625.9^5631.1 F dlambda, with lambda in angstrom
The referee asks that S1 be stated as 86.7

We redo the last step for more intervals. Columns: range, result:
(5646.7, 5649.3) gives 88.3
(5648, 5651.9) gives 87.4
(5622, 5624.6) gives 89.4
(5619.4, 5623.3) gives 88.9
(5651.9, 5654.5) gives 86.4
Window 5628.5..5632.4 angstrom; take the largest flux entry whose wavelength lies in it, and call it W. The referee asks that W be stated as 88.14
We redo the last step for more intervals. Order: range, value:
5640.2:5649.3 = 89.06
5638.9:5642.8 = 88.44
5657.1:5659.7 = 85.54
